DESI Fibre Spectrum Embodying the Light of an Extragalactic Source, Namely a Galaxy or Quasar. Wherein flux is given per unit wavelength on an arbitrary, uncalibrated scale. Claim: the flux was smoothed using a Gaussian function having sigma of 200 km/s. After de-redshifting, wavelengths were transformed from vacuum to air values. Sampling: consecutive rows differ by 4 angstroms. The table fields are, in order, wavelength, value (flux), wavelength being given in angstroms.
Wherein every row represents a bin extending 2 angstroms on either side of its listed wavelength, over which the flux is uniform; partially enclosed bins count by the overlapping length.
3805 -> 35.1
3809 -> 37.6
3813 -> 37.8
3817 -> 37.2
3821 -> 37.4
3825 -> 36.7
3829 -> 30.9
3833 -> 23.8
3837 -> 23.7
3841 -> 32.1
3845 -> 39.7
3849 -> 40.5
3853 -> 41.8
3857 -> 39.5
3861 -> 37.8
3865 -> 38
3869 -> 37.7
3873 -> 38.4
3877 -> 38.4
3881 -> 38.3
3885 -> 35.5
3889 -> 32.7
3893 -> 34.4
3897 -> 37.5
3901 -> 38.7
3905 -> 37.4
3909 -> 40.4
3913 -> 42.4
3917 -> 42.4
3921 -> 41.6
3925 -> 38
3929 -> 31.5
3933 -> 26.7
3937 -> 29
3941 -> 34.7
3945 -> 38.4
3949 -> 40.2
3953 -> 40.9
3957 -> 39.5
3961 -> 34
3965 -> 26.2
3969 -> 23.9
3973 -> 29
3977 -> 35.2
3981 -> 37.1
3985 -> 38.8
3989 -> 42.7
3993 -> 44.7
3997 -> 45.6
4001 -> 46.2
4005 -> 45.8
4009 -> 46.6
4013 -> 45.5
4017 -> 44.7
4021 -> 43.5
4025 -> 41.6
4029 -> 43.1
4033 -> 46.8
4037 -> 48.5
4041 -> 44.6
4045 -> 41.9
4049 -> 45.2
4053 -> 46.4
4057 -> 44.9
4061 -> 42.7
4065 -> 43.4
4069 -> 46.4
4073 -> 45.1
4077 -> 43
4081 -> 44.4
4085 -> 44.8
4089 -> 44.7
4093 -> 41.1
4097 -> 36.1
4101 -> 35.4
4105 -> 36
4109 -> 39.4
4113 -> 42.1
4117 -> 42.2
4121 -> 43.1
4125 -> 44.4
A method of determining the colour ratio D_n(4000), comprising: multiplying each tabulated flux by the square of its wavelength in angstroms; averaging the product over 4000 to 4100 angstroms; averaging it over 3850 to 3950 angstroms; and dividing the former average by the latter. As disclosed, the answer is 1.3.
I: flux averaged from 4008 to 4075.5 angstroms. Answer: 44.7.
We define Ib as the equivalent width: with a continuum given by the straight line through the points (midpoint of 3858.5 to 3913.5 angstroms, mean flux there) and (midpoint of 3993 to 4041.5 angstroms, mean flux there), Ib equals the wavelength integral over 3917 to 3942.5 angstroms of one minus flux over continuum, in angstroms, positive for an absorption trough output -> 3.7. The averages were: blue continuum 37.6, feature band 34.3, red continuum 45.2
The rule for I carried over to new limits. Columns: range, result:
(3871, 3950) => 36.8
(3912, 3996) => 36.1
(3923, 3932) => 33.9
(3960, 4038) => 40.5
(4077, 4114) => 40.5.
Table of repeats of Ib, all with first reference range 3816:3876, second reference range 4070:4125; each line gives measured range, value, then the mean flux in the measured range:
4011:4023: -1.5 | 44.6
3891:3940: 0.9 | 36.6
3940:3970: 2.4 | 35.1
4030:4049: -2.4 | 45.3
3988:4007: -2.9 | 45.1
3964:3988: 3.9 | 32.4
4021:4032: -0.8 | 43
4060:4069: -0.7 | 43.8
